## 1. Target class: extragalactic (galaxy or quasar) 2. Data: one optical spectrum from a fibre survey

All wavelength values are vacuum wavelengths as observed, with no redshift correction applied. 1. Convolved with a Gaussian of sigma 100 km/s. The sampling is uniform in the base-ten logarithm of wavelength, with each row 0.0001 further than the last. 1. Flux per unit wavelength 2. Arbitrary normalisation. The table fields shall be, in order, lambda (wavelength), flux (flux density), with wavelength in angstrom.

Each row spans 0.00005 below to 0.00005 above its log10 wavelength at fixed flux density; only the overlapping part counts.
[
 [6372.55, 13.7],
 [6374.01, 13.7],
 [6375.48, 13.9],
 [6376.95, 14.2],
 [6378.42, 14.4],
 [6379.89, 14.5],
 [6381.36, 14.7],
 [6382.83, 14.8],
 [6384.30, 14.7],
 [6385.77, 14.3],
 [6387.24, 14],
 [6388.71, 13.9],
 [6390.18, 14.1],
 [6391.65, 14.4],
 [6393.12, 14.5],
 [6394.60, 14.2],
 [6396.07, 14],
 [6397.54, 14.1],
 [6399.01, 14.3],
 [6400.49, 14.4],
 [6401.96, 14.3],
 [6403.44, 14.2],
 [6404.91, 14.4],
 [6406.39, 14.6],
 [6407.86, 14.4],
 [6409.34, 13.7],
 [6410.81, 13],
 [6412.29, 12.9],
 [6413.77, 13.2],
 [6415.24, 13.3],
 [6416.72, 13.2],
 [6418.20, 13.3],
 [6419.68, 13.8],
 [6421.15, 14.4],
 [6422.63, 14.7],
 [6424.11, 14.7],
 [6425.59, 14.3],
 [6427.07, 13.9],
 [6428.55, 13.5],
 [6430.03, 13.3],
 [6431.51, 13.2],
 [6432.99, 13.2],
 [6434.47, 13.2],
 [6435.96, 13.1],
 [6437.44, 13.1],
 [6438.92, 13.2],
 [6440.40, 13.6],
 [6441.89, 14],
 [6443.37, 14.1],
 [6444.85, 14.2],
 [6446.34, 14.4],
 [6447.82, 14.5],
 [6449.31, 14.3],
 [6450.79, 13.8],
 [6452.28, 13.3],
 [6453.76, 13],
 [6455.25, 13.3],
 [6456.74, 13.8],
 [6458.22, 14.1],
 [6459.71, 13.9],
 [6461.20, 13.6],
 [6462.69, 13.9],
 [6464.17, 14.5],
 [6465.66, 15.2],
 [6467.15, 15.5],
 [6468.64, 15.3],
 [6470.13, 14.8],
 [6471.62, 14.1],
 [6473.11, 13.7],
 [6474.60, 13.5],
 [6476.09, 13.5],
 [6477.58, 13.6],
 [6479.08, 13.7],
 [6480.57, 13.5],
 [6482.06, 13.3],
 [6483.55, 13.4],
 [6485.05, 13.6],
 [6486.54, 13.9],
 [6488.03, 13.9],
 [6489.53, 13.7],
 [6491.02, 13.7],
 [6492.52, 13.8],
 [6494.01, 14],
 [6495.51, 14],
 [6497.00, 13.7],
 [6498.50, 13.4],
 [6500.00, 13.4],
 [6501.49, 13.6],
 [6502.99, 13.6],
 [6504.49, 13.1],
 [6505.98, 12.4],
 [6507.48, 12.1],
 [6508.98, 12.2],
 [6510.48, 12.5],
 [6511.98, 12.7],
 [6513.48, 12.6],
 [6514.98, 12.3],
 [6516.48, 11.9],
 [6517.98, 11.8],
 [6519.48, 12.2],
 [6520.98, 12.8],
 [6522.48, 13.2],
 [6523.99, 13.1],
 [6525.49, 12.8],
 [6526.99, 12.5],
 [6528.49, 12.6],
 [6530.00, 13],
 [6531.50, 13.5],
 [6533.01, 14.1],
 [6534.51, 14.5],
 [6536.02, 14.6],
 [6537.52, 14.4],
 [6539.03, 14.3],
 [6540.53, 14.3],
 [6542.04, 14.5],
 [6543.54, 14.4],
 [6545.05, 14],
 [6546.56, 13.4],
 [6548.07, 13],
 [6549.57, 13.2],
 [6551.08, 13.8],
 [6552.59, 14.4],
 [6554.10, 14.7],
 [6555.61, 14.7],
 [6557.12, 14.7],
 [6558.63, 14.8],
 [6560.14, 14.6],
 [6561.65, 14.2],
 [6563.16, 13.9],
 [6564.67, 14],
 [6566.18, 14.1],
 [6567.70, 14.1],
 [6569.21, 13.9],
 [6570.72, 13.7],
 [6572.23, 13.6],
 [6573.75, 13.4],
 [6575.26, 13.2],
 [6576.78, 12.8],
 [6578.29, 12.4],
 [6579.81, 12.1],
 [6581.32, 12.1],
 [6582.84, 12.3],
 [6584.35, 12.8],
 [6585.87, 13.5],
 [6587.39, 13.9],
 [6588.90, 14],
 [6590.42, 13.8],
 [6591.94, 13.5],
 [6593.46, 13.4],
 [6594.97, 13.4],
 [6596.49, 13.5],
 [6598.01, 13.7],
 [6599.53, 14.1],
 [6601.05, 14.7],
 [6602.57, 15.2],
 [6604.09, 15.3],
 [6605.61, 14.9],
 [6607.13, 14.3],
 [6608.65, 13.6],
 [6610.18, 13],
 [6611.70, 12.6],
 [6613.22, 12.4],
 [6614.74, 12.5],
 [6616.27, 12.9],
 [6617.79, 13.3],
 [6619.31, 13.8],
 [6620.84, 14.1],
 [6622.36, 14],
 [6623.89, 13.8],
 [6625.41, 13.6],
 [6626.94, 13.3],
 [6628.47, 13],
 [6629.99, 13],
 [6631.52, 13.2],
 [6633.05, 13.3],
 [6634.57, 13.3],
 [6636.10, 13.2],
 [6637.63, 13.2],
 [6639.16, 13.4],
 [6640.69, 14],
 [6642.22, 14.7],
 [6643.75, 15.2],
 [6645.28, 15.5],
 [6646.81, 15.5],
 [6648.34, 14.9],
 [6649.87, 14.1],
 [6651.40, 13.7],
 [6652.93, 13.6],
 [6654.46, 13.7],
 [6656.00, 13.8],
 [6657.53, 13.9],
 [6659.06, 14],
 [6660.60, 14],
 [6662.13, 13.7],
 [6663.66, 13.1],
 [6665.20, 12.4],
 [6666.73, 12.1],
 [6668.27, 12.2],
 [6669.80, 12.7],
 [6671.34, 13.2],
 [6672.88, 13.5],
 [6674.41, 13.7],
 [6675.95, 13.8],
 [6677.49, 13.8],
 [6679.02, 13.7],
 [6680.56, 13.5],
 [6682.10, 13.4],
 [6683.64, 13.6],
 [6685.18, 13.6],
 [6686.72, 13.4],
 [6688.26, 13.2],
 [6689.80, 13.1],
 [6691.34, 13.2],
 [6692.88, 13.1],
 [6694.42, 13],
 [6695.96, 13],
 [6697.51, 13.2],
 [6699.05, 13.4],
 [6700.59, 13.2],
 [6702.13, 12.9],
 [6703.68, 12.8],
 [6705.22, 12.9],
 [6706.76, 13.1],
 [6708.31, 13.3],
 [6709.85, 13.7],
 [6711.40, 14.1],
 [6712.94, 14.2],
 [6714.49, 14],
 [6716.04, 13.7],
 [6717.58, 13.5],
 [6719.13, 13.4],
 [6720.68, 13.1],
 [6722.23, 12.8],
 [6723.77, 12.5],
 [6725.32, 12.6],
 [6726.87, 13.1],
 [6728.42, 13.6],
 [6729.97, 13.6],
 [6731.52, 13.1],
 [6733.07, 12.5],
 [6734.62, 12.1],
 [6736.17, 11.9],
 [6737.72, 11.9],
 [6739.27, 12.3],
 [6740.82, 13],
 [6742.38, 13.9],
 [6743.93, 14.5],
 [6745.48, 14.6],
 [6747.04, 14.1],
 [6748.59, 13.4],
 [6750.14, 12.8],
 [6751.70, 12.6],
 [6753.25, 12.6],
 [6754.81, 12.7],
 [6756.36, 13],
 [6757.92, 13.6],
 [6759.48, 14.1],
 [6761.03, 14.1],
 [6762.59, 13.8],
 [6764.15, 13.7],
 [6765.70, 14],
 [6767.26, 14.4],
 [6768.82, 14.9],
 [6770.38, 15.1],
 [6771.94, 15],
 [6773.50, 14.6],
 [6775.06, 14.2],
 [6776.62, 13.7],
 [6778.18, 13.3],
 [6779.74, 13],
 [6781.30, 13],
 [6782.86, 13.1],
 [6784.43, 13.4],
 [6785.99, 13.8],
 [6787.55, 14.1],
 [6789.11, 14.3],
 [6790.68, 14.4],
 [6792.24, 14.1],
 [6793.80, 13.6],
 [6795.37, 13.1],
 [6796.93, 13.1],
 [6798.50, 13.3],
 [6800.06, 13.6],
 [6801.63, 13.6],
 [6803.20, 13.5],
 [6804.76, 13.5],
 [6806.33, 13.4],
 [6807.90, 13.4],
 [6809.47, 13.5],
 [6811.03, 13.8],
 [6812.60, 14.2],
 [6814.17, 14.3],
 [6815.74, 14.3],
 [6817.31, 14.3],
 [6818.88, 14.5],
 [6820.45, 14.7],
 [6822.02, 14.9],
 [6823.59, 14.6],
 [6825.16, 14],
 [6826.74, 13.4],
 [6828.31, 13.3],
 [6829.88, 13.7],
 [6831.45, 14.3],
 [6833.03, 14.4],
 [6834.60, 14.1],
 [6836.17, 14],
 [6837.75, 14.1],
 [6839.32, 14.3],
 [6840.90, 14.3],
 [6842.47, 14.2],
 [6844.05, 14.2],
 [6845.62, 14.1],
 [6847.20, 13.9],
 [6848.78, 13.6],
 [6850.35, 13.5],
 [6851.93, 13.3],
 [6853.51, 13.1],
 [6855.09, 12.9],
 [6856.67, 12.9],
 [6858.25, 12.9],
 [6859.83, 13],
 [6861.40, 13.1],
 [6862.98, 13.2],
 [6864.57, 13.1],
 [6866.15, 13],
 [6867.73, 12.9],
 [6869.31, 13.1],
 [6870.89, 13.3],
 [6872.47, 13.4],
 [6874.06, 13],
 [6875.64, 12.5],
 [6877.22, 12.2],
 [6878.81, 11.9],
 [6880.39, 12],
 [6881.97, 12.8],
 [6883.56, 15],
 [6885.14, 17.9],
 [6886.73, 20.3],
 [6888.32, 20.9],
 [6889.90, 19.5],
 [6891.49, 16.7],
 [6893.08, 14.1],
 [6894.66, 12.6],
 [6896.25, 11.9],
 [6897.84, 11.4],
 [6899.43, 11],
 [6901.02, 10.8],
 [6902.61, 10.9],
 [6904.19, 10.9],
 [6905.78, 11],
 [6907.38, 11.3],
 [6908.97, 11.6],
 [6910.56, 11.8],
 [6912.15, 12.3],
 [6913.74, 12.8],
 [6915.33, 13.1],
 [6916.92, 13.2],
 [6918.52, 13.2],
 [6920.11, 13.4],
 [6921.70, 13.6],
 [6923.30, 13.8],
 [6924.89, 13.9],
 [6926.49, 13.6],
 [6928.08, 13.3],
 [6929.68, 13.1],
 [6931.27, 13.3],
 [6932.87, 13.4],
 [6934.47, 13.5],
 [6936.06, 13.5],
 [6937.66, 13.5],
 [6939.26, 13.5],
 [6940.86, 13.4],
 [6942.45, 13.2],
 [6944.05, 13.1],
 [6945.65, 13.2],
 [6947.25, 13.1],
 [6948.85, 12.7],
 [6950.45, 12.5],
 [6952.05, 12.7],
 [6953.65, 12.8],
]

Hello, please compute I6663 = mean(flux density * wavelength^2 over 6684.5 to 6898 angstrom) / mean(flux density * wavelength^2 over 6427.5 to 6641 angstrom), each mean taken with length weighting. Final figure 1.1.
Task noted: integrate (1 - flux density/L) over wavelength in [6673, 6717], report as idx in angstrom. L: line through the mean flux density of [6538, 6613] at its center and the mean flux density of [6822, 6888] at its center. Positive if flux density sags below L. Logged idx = 1.2 angstrom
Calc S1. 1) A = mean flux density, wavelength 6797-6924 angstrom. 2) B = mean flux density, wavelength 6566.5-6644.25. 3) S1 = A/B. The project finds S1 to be 1.00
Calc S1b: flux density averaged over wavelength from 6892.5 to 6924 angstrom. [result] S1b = 12.2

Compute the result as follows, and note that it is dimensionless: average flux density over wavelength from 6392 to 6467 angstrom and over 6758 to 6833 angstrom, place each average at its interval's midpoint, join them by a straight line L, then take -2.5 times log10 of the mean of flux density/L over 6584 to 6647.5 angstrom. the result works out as 0.01 mag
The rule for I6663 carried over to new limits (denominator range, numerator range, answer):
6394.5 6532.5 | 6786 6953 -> 1.13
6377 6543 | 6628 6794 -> 1.06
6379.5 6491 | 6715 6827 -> 1.08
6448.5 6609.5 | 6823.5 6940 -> 1.10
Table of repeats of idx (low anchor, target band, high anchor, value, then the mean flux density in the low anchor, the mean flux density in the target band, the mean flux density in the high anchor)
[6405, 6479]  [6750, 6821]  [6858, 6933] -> -1.54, 13.9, 13.8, 13.4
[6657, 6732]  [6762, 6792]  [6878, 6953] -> -1.47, 13.3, 14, 13.4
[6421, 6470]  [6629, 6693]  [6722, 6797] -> 0.16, 13.9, 13.6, 13.5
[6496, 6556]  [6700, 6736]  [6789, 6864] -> 1.14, 13.3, 13.2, 13.8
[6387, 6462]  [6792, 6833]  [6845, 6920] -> -1.35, 13.8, 13.9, 13.3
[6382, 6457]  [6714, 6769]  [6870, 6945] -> 1.11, 13.9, 13.3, 13.4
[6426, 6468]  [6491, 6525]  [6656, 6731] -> 1.86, 13.8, 12.9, 13.3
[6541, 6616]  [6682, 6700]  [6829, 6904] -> 0.61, 13.7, 13.3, 13.7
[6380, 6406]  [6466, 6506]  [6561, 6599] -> 0.19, 14.3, 13.8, 13.4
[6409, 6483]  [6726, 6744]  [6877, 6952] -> 0.87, 13.8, 12.9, 13.4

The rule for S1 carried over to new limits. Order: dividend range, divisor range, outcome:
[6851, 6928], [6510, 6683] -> 0.98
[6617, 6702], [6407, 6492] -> 0.98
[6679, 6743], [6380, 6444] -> 0.95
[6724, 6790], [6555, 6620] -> 0.99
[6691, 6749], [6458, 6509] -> 0.96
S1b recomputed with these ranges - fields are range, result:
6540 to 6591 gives 13.7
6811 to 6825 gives 14.4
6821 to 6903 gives 13.8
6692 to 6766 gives 13.2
